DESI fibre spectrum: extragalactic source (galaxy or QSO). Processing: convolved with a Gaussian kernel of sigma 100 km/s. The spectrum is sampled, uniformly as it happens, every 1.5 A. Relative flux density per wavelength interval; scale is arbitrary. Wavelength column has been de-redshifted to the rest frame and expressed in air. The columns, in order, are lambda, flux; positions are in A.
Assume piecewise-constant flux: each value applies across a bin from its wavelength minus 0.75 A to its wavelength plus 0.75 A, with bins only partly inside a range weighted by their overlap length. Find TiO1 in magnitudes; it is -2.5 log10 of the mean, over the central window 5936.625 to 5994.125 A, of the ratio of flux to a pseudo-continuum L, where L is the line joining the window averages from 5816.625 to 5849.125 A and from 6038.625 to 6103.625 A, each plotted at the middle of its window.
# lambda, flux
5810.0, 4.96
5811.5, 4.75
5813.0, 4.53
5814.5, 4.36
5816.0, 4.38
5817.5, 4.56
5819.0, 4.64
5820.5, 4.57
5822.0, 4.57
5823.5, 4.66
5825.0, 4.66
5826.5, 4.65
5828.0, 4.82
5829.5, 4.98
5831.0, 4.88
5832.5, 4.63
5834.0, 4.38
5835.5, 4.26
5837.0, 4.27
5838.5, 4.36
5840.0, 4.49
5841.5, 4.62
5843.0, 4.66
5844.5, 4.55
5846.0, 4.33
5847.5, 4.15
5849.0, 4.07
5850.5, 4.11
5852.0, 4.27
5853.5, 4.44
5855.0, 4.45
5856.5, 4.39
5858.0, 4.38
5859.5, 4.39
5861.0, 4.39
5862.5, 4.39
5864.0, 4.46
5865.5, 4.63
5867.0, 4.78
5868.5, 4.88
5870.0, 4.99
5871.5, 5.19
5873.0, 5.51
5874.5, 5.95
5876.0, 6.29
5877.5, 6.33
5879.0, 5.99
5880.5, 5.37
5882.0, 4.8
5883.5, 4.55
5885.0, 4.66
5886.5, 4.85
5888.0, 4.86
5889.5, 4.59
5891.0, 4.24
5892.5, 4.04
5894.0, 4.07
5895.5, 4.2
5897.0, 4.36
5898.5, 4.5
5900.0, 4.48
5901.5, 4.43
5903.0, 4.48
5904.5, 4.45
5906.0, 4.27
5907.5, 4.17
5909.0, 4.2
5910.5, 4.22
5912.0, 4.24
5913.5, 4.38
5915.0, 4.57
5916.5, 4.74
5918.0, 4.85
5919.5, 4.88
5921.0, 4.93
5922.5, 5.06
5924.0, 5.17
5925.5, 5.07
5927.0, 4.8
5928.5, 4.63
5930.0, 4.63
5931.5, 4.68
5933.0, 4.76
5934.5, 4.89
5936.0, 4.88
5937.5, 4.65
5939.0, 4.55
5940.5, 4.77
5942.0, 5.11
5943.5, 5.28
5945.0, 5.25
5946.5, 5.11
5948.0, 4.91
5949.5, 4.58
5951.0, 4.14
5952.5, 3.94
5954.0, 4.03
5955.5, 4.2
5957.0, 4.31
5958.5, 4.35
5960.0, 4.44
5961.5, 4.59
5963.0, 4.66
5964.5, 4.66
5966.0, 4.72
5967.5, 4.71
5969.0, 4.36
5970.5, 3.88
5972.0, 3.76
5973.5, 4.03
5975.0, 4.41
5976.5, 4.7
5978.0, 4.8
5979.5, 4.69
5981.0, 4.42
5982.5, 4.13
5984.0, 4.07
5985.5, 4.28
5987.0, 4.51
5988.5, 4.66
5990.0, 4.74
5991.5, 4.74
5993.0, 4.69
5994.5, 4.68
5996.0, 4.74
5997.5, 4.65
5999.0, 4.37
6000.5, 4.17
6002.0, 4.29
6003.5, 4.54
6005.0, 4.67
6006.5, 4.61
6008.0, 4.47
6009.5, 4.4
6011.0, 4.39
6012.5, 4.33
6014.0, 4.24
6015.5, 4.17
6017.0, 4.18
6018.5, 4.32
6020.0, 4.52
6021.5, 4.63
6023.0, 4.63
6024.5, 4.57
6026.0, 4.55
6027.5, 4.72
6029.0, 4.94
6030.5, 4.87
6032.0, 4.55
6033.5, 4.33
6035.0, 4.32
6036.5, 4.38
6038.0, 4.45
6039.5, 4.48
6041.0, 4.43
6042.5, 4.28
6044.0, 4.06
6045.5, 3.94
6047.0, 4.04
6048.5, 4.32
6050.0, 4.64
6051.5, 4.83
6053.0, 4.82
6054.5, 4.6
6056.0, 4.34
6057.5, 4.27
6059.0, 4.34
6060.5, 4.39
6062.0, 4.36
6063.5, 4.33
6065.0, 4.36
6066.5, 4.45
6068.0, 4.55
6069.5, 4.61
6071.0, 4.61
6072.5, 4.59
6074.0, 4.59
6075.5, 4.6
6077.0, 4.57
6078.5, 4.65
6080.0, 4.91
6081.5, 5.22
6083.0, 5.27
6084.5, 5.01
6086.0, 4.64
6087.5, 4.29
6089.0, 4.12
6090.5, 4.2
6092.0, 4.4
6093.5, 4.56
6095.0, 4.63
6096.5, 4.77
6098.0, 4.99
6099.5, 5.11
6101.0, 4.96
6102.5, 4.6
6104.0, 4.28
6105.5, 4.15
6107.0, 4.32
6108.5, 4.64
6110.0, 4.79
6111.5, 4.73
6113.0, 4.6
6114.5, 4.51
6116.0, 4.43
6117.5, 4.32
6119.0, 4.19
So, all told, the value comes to 0.006 mag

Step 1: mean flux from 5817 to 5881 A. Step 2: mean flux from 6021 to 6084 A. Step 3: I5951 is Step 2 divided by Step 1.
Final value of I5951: 0.96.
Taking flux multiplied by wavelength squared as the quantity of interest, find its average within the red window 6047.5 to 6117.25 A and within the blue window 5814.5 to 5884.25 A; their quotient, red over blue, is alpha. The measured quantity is 1.05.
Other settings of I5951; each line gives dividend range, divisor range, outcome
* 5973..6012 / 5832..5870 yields 1.01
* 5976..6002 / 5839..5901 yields 0.96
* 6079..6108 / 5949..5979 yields 1.07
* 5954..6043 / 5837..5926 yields 0.96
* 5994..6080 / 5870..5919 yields 0.94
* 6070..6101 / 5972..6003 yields 1.05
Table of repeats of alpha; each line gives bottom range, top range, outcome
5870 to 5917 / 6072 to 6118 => 1.04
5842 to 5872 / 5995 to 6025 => 1.04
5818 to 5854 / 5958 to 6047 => 1.05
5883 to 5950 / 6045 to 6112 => 1.04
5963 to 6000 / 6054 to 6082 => 1.04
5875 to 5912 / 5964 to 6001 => 0.98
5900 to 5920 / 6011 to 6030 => 1.05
